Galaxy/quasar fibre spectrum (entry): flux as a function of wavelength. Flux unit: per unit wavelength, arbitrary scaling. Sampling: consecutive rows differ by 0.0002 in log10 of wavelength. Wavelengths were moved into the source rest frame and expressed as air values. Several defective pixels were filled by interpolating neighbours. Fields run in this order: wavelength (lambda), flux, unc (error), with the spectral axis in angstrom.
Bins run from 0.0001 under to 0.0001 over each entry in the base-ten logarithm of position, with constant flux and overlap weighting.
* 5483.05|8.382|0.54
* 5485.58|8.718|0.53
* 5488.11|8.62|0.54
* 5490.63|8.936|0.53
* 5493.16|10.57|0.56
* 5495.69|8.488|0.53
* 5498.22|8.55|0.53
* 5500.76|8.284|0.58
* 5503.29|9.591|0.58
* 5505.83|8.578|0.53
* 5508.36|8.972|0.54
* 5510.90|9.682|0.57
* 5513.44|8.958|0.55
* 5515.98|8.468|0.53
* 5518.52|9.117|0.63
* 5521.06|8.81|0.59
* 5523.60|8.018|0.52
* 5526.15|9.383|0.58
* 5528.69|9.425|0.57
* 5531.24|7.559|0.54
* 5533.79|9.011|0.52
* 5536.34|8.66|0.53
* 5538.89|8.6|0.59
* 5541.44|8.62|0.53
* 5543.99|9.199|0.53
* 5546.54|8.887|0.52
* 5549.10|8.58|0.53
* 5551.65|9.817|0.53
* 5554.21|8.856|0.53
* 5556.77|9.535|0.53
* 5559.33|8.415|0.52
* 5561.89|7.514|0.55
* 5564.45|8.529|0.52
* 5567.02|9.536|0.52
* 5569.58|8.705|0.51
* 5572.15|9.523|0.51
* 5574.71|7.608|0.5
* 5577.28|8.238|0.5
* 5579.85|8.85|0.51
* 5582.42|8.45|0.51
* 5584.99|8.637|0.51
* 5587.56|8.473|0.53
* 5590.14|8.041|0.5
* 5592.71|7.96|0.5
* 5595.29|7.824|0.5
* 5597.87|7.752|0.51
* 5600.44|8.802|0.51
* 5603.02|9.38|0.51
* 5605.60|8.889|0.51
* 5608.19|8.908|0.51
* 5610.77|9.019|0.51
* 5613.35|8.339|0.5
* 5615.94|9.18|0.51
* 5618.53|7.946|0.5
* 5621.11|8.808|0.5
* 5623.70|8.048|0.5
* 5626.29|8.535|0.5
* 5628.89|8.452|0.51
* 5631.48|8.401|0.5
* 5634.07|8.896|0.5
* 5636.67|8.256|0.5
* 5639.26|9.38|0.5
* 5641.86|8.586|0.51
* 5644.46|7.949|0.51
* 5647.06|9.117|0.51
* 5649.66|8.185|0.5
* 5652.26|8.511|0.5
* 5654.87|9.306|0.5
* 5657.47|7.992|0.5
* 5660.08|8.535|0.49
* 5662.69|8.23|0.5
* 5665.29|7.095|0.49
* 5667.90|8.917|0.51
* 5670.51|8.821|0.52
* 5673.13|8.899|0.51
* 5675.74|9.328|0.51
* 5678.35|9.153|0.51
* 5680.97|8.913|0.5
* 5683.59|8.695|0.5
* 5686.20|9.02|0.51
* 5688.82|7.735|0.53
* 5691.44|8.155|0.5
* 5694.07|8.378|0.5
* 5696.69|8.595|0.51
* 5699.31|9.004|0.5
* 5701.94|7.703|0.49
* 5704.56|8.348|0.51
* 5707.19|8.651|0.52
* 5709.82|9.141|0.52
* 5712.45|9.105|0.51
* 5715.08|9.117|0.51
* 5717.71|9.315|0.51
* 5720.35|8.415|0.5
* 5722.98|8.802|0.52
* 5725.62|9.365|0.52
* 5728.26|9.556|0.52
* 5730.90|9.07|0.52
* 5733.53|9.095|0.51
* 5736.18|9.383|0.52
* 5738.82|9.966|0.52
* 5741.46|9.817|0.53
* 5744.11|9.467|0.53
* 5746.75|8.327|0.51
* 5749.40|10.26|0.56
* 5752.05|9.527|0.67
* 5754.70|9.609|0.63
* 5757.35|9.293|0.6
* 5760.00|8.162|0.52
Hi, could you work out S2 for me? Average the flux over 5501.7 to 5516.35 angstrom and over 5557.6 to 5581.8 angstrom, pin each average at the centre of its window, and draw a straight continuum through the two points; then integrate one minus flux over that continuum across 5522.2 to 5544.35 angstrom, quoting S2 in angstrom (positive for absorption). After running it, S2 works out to 0.4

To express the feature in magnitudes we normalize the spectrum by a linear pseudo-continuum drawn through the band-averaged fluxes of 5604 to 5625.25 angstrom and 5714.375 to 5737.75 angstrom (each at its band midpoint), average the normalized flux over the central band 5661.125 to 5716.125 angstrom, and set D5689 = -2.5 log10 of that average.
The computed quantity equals 0.04 mag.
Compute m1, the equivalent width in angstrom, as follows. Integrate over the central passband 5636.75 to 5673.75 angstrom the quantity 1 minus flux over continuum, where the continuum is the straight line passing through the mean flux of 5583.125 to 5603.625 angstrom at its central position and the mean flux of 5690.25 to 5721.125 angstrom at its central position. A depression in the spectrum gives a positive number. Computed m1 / 0.0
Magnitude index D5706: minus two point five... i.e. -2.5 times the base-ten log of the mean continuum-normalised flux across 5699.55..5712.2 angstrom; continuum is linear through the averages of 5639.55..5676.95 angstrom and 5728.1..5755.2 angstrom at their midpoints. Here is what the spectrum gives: 0.06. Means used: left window 8.55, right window 9.45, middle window 8.56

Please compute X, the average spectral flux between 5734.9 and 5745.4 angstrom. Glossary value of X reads 9.66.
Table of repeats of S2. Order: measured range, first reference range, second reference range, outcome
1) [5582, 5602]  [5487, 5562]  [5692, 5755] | 1.6 angstrom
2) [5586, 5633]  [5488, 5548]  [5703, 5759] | 2.8 angstrom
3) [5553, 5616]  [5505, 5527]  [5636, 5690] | 1.2 angstrom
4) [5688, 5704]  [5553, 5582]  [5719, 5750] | 1.5 angstrom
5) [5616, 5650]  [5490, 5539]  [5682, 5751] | 1.5 angstrom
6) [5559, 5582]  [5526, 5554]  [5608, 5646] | 0.6 angstrom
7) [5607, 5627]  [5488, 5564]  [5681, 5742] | 0.6 angstrom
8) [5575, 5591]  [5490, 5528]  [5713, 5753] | 1.2 angstrom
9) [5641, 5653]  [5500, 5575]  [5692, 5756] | 0.7 angstrom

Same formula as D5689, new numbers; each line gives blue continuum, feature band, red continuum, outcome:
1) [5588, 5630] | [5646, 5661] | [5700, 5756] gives 0.02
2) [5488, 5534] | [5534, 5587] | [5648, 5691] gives 0.01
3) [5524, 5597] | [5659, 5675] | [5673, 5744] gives 0.05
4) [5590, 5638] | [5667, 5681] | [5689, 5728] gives -0.05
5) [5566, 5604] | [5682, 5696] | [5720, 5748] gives 0.07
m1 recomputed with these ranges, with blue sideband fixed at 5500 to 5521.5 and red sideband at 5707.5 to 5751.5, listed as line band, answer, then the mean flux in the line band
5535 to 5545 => 0.3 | 8.76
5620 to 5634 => 1.0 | 8.48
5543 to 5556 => -0.1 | 9.08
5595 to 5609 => 0.7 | 8.64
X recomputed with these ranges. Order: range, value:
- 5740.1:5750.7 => 9.47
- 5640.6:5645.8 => 8.27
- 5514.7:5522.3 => 8.8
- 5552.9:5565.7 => 8.57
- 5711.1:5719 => 9.18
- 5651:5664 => 8.51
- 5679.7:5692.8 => 8.5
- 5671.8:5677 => 9.1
